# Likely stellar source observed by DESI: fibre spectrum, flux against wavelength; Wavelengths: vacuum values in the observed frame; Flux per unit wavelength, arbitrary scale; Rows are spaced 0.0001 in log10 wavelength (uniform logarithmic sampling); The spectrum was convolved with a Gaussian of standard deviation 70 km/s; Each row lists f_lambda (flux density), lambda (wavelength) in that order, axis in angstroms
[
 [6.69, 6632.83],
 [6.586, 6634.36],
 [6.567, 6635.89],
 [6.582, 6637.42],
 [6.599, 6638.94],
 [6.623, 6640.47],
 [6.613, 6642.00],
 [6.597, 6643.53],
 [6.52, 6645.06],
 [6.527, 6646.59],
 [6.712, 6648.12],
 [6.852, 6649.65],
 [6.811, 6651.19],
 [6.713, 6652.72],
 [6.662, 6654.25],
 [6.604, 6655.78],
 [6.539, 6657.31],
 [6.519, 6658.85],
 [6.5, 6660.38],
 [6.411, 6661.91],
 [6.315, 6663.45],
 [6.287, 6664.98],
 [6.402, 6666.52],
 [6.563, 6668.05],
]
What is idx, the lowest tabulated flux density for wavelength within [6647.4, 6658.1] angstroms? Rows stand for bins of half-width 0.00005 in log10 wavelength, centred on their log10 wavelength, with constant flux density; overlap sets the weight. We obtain 6.539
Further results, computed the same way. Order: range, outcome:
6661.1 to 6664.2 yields 6.315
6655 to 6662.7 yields 6.411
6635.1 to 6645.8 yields 6.52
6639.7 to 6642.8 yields 6.613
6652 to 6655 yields 6.662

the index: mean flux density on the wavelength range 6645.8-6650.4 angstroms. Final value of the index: 6.7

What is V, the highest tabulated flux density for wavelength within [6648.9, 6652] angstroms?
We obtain 6.852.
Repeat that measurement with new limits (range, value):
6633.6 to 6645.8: 6.623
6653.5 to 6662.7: 6.662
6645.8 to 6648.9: 6.712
